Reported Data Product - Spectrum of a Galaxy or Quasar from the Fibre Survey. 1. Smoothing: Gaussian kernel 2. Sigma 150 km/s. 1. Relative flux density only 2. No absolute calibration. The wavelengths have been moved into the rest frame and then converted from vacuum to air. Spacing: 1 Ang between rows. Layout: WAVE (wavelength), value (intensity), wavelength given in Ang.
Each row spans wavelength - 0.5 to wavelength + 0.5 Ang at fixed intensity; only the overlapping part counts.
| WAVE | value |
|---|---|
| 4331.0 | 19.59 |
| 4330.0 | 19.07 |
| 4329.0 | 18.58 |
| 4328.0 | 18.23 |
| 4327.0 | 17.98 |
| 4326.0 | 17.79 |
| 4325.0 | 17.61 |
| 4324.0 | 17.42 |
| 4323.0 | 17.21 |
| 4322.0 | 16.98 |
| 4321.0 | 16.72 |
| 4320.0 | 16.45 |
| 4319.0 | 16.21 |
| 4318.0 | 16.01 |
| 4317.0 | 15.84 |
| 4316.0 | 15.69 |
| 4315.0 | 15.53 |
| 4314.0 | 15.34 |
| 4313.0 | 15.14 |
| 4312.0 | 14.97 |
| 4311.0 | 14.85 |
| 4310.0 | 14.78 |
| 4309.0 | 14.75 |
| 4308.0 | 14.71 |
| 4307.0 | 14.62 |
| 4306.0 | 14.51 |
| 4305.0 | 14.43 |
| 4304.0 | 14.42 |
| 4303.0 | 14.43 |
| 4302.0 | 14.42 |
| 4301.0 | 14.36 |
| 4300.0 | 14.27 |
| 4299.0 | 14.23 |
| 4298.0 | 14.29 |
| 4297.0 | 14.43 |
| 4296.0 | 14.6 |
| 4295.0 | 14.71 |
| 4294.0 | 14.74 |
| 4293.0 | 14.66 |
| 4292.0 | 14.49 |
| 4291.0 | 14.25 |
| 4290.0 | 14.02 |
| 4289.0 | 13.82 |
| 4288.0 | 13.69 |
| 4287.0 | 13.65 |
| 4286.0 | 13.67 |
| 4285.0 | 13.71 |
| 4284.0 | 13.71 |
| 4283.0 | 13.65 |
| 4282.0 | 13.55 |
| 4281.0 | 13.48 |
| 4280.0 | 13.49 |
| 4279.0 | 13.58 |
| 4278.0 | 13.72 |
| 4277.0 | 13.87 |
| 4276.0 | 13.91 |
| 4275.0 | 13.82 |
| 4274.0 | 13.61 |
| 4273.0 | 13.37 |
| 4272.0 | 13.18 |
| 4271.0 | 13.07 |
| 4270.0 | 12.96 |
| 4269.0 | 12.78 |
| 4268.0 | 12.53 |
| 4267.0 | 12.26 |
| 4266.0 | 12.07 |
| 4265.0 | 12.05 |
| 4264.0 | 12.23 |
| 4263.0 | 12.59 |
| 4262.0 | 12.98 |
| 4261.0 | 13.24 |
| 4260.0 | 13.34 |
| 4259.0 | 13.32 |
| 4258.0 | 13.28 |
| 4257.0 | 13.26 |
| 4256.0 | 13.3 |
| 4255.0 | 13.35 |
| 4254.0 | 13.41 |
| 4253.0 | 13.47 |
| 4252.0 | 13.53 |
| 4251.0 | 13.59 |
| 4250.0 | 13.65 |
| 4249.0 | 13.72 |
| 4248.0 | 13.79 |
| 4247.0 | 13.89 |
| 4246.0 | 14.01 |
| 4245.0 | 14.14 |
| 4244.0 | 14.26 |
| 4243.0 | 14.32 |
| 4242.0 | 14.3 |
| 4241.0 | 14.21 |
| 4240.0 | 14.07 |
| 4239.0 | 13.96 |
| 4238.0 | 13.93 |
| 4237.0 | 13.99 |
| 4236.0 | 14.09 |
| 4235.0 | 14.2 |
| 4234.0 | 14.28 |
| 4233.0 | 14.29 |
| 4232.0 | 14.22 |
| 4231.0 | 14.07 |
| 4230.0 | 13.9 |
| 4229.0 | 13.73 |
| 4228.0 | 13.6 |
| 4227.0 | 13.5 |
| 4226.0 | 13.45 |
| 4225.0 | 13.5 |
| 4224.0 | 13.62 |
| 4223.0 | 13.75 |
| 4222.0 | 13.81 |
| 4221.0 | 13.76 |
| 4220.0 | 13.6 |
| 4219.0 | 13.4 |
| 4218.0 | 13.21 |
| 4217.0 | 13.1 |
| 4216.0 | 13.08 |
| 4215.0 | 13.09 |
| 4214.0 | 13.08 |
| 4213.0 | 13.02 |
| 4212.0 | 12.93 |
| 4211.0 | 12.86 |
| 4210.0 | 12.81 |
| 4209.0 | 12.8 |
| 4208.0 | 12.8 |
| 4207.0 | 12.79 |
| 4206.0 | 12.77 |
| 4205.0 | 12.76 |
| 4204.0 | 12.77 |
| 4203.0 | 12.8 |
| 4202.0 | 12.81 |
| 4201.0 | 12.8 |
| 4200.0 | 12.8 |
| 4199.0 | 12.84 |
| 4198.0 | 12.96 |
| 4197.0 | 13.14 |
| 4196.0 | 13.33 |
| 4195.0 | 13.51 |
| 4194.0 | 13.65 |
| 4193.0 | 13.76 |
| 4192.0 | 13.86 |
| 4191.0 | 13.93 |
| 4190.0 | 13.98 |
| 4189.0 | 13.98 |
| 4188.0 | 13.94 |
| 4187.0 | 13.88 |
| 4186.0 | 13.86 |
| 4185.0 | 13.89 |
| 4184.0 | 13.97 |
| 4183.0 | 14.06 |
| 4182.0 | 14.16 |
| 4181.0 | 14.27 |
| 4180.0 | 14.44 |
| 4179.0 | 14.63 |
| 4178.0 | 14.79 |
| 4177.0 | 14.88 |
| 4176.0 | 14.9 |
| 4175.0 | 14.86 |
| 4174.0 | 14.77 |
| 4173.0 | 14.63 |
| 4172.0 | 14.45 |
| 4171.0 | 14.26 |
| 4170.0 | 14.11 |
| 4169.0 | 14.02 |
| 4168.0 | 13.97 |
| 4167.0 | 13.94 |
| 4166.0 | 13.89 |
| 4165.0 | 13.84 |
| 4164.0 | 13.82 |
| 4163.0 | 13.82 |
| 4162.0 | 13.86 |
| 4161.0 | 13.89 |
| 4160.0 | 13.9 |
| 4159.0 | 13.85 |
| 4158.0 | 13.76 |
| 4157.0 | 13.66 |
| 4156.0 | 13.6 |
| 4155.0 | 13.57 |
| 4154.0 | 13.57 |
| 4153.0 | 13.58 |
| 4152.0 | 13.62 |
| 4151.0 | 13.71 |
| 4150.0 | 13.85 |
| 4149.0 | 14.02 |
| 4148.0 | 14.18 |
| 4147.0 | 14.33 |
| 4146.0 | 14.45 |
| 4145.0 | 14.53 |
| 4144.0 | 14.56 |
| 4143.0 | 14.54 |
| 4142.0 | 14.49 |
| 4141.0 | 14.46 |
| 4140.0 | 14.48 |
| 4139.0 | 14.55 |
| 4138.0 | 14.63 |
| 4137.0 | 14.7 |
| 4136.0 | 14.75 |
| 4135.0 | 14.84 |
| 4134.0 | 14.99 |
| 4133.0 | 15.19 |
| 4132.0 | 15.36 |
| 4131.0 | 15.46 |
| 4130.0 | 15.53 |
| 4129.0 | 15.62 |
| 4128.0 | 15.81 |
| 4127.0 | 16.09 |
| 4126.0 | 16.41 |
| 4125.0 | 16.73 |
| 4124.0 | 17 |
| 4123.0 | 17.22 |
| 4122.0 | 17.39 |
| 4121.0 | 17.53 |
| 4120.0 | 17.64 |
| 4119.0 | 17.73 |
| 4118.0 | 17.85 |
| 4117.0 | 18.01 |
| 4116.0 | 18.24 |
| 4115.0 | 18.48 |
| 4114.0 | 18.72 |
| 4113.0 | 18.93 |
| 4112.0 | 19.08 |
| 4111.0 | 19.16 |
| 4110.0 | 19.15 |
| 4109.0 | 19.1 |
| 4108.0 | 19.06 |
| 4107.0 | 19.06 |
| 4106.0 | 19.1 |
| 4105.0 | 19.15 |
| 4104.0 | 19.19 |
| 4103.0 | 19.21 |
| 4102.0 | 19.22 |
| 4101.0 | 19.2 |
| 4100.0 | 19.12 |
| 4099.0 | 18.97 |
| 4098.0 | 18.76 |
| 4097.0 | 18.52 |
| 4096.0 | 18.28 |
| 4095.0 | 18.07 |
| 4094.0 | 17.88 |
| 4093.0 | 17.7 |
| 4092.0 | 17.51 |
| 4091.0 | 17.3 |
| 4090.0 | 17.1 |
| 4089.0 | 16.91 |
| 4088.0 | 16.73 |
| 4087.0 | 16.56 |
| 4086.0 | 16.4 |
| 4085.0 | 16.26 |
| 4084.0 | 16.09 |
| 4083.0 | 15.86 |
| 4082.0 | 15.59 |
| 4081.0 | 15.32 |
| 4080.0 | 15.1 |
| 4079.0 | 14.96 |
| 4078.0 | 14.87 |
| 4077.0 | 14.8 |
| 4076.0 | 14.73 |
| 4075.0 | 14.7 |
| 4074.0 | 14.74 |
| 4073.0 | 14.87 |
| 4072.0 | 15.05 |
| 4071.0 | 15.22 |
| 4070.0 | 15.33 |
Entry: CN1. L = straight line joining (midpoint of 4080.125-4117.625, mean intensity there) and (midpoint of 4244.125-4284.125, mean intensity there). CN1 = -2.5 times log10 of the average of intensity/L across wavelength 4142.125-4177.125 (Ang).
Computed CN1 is 0.16 mag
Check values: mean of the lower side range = 18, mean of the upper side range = 13.3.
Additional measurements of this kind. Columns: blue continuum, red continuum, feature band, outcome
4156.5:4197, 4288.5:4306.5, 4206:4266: 0.06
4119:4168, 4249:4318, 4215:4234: 0.05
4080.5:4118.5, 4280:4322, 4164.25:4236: 0.19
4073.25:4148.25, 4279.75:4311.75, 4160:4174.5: 0.14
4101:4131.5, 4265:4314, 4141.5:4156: 0.22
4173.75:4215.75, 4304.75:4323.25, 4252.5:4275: 0.13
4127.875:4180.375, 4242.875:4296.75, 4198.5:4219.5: 0.09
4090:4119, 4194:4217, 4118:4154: 0.11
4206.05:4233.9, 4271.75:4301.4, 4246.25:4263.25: 0.02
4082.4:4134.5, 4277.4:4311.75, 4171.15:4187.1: 0.13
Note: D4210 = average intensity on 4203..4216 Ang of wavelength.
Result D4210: 12.9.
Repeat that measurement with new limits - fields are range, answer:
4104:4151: 16.4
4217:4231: 13.6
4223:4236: 13.9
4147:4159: 13.8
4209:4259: 13.6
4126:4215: 14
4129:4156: 14.5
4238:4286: 13.4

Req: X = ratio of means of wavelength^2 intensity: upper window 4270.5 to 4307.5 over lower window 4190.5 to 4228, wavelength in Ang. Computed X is 1.10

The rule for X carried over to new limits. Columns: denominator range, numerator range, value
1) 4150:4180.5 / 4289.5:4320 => 1.12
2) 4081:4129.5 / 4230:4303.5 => 0.83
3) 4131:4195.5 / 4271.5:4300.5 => 1.04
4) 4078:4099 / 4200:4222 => 0.82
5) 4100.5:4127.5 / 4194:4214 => 0.74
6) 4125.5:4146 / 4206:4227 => 0.91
